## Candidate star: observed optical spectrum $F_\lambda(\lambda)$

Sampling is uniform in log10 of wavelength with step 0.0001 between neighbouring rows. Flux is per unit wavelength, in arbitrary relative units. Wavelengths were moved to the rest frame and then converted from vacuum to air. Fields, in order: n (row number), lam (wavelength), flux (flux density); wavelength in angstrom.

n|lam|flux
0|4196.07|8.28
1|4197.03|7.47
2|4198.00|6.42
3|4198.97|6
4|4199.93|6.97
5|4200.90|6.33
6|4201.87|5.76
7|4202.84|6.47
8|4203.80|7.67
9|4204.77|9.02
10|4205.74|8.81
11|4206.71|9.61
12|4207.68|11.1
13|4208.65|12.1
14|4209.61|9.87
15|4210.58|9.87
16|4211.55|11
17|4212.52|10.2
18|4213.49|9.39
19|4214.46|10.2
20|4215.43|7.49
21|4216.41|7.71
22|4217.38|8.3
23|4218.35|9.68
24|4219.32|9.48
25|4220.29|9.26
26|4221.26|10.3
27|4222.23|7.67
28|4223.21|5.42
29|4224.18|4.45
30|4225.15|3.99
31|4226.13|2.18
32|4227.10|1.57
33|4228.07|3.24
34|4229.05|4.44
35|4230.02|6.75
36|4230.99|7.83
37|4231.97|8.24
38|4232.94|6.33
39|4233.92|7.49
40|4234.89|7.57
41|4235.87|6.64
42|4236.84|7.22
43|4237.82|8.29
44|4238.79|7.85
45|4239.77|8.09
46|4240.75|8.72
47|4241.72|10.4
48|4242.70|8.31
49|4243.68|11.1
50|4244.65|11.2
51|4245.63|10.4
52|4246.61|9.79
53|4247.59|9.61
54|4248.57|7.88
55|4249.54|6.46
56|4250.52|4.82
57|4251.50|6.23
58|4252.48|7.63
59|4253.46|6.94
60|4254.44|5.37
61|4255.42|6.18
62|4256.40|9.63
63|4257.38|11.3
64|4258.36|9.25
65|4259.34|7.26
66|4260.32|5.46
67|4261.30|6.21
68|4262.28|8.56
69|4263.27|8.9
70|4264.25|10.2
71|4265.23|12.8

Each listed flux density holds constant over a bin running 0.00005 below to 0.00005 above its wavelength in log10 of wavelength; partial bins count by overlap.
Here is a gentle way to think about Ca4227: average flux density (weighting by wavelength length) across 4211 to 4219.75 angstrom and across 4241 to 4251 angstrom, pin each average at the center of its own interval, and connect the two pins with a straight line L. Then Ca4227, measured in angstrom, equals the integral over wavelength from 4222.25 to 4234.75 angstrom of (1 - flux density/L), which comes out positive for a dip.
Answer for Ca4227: 5.2 angstrom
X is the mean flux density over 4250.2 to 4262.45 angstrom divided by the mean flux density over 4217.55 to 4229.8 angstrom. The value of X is 1.2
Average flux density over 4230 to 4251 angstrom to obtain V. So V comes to 8.26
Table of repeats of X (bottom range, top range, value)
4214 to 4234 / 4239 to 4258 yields 1.25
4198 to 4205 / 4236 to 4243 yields 1.23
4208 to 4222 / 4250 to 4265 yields 0.80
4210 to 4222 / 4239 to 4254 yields 0.90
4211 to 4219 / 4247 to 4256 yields 0.74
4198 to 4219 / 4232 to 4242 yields 0.90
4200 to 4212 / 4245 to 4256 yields 0.84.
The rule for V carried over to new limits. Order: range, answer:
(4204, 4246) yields 8.1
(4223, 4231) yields 4.2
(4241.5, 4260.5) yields 8.27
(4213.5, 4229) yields 6.74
